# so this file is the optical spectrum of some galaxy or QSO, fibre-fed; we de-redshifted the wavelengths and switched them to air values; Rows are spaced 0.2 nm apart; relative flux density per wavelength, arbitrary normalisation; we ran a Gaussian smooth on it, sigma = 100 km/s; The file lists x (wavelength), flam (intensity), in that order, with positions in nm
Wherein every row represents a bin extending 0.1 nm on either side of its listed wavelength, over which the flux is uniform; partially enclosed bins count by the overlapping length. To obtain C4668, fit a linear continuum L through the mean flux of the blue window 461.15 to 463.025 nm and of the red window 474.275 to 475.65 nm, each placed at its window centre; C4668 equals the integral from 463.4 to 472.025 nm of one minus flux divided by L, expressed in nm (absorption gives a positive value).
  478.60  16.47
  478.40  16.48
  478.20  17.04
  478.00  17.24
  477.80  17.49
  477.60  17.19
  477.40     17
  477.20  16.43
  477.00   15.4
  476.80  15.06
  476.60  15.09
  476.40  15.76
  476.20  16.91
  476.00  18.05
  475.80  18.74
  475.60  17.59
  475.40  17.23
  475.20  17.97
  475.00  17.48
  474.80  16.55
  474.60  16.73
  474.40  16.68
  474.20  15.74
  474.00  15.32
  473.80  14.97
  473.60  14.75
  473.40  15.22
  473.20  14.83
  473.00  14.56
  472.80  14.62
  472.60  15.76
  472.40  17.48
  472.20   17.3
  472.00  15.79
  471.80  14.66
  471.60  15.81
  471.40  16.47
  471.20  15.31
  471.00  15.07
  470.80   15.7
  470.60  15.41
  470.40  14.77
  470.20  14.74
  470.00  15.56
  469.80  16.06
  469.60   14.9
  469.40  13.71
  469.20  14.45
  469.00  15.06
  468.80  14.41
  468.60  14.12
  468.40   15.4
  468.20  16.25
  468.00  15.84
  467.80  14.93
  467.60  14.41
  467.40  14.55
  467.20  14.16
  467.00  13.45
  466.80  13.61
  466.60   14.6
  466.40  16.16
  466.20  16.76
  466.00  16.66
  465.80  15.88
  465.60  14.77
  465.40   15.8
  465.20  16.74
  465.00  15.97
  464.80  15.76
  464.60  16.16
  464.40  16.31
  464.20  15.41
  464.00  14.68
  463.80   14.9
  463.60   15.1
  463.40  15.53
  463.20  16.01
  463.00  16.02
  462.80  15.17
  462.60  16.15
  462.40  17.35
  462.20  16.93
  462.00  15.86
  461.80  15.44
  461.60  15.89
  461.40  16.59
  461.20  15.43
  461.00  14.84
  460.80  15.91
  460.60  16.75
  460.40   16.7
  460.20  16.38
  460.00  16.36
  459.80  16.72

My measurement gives 0.67 nm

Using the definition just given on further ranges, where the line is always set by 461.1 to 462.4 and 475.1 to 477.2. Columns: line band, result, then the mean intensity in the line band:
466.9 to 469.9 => 0.30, 14.8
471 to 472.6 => 0.05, 16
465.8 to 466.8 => 0.03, 15.8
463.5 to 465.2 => 0.07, 15.6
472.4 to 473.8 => 0.13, 15.1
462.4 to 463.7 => 0.03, 15.8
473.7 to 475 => 0.04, 16.1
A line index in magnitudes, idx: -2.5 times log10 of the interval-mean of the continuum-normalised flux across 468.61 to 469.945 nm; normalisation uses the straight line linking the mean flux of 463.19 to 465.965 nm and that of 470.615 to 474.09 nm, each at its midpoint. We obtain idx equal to 0.06 mag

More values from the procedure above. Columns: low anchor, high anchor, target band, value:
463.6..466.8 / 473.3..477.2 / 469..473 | 0.046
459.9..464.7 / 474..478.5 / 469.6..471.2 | 0.076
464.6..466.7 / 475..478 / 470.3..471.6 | 0.062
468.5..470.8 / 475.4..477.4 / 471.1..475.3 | -0.008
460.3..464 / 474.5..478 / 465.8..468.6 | 0.077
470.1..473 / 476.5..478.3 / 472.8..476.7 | -0.015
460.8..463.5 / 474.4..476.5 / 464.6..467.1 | 0.052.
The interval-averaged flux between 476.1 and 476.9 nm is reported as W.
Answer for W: 15.7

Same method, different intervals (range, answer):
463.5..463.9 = 15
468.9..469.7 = 14.5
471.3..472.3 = 16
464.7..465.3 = 16.2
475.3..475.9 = 17.9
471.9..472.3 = 16.5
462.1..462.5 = 17.1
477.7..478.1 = 17.4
